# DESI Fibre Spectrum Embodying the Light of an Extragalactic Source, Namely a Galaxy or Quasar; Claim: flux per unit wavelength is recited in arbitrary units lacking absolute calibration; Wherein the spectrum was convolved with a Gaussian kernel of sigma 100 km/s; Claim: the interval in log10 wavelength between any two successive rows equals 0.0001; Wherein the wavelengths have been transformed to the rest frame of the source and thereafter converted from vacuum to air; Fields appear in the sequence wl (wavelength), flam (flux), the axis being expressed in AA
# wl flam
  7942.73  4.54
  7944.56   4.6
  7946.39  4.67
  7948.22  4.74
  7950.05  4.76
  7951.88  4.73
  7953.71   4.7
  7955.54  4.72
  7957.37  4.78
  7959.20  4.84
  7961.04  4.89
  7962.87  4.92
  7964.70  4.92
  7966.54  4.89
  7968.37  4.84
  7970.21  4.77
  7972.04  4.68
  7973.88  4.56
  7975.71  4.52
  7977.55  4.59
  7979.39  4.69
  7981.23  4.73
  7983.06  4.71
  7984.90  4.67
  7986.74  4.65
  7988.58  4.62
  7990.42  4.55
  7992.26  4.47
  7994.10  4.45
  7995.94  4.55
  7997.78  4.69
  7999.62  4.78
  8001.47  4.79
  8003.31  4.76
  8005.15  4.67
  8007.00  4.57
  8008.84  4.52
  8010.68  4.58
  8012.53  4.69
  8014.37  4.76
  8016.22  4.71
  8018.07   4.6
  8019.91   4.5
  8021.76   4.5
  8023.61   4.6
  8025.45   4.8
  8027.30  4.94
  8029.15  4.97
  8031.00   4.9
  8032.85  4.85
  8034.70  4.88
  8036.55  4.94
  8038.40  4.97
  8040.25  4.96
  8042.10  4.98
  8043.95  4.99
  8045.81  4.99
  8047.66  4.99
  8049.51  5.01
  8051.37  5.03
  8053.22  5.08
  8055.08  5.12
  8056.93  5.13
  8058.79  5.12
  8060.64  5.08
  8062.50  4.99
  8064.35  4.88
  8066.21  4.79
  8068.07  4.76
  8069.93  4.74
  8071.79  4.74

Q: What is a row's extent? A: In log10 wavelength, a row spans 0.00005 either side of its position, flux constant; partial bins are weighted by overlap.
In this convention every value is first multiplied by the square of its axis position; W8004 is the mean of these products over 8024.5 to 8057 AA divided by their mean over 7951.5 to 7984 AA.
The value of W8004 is 1.07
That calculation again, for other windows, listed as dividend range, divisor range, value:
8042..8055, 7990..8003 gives 1.10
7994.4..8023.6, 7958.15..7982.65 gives 0.98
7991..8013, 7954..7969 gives 0.96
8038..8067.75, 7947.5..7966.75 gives 1.07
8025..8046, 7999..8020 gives 1.06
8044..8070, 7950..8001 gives 1.08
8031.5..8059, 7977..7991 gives 1.09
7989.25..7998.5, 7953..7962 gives 0.96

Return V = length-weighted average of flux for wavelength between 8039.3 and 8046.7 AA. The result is 4.98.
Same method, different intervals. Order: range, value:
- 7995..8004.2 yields 4.71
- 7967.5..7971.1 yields 4.8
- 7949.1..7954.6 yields 4.73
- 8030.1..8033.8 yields 4.87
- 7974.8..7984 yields 4.65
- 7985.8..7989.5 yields 4.63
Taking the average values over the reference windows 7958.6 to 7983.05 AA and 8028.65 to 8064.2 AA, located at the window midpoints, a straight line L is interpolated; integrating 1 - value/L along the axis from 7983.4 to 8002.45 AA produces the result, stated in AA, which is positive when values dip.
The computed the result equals 0.8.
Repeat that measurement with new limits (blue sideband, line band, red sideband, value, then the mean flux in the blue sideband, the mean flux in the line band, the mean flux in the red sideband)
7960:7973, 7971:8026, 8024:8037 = 2.62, 4.84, 4.63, 4.88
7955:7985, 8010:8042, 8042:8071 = 0.77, 4.75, 4.78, 4.98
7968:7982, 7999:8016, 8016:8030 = 0.03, 4.66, 4.68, 4.7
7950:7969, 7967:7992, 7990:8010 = 0.33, 4.82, 4.66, 4.62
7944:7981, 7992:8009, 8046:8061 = 0.84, 4.74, 4.64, 5.07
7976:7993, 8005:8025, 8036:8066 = 0.80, 4.63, 4.61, 5.01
